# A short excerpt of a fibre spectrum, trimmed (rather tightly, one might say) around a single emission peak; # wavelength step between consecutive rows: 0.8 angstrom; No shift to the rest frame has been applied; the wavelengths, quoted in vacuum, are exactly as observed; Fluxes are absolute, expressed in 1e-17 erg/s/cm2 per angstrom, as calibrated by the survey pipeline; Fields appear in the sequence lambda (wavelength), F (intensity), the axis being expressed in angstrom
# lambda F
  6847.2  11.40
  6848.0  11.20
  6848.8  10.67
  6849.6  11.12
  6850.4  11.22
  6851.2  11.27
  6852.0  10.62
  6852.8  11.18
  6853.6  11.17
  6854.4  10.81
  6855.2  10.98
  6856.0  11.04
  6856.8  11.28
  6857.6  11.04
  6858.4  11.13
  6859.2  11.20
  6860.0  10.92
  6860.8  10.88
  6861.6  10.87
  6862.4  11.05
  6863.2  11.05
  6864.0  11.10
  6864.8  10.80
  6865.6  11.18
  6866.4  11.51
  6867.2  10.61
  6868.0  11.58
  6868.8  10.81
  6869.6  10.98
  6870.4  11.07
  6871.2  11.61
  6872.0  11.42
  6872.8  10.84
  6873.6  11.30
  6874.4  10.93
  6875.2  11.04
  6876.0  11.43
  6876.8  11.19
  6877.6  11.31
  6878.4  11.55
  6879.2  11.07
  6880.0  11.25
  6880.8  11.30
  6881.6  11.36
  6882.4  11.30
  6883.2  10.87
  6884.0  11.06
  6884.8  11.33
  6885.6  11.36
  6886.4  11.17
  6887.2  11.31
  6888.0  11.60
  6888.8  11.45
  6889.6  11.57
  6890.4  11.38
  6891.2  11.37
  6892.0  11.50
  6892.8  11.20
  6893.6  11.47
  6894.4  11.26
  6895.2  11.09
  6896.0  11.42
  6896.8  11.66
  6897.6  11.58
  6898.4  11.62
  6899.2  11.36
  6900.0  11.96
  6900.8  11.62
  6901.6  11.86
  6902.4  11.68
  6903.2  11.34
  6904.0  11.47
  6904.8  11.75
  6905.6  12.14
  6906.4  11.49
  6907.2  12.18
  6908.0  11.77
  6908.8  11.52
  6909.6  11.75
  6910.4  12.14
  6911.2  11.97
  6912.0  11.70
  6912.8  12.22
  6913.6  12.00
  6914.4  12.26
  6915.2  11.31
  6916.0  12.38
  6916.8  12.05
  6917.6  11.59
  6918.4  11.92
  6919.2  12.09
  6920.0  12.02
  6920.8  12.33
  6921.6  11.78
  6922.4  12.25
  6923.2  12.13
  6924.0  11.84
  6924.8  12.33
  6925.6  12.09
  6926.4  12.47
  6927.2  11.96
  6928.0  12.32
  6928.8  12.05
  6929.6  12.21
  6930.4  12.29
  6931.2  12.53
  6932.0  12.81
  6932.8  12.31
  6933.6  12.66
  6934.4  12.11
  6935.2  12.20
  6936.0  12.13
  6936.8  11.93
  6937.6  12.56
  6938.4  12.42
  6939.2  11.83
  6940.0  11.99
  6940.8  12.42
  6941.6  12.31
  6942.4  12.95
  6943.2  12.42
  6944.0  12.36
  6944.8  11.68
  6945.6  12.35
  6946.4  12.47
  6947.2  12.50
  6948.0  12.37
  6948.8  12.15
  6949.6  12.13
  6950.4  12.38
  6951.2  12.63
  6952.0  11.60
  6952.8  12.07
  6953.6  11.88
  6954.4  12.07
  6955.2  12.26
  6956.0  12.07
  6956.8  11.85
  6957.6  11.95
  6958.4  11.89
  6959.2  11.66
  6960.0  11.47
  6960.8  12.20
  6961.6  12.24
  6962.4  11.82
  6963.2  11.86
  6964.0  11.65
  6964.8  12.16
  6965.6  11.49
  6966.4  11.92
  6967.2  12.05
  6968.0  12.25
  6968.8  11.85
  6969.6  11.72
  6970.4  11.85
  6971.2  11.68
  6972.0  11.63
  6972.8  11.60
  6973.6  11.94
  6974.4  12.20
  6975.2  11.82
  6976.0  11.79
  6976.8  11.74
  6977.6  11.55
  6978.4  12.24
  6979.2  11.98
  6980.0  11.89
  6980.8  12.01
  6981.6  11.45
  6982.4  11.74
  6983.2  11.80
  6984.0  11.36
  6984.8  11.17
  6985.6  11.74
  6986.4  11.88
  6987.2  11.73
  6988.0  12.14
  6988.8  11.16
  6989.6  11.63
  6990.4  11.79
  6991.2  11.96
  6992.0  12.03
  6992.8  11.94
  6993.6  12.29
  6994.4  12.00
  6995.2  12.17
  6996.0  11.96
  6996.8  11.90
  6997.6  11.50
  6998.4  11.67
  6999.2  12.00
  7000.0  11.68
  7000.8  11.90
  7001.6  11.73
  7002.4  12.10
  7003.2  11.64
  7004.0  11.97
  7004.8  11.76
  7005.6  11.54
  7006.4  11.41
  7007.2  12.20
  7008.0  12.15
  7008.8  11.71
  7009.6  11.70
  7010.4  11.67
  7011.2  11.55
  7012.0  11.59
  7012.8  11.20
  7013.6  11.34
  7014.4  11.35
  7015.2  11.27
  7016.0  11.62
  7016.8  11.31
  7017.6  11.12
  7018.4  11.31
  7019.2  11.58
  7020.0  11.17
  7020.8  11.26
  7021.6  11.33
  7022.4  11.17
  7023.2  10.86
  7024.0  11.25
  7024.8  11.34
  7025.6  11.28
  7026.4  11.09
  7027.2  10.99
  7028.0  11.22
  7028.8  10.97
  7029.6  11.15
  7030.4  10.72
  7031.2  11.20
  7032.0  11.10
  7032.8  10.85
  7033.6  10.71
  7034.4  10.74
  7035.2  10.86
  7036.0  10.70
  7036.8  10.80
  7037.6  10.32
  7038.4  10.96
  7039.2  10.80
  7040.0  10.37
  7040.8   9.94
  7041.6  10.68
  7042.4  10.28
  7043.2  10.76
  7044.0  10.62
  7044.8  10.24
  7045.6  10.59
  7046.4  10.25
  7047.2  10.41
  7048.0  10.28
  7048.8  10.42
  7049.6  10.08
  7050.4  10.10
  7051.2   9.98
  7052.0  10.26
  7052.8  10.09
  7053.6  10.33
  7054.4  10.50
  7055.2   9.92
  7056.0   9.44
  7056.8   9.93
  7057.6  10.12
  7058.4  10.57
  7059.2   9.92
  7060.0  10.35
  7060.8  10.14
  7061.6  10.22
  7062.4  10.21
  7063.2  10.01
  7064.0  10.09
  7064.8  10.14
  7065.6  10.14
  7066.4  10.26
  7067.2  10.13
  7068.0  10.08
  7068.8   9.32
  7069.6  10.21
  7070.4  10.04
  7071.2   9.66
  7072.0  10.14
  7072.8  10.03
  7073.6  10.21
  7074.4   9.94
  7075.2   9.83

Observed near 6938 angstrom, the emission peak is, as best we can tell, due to C III]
